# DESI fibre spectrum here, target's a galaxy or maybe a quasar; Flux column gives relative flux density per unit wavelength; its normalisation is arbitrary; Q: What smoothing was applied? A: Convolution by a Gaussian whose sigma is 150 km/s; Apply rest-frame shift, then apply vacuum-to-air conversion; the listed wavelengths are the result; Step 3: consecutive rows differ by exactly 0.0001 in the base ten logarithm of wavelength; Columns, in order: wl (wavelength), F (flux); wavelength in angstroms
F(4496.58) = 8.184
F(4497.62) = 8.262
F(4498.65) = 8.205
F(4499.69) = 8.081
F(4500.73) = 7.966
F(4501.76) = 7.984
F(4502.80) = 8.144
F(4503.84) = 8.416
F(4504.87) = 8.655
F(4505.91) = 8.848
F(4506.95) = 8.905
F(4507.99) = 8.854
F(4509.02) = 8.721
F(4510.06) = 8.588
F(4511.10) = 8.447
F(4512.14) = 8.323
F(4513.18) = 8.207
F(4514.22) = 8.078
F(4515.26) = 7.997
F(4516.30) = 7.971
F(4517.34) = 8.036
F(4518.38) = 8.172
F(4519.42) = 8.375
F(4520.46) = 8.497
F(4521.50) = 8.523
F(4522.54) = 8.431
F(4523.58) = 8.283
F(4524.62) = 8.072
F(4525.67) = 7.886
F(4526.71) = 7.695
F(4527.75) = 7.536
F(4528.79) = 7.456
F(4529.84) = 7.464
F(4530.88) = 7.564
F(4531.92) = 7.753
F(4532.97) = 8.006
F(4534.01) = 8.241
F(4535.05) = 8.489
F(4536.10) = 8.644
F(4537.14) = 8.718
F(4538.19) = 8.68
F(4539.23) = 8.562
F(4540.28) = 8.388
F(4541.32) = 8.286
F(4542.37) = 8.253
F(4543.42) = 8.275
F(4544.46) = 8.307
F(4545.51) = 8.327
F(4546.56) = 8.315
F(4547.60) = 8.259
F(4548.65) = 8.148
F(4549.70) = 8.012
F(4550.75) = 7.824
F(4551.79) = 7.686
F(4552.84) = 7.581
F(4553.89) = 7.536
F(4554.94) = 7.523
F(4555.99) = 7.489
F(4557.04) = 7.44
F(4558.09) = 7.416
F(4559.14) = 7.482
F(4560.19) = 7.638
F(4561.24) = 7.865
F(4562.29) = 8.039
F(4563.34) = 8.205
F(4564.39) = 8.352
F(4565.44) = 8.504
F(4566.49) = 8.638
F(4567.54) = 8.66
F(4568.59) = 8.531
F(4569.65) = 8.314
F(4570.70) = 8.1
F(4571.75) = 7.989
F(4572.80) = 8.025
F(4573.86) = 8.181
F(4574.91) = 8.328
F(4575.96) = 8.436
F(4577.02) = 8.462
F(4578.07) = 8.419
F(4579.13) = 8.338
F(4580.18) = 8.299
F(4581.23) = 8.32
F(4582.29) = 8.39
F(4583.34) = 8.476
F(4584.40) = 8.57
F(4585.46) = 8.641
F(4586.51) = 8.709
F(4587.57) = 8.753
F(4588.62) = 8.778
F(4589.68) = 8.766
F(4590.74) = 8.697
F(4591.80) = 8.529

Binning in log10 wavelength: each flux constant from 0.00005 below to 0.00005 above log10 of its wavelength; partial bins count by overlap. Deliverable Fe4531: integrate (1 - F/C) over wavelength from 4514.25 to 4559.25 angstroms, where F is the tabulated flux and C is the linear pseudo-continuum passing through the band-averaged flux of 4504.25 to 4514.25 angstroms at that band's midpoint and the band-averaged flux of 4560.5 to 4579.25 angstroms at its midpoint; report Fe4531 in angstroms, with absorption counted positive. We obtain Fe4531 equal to 2.2 angstroms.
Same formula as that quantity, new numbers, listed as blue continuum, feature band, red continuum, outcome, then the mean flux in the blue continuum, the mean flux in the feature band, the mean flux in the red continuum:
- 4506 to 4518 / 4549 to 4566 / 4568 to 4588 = 1.20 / 8.39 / 7.79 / 8.38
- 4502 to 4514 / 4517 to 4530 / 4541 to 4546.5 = 0.57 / 8.53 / 8.05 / 8.28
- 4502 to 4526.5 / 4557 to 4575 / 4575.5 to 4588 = 0.73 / 8.35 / 8.11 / 8.48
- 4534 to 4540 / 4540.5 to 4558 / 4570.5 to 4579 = 1.08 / 8.57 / 7.95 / 8.25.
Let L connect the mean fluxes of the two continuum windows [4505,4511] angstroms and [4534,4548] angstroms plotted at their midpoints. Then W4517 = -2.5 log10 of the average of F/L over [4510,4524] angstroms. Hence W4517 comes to 0.050 mag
